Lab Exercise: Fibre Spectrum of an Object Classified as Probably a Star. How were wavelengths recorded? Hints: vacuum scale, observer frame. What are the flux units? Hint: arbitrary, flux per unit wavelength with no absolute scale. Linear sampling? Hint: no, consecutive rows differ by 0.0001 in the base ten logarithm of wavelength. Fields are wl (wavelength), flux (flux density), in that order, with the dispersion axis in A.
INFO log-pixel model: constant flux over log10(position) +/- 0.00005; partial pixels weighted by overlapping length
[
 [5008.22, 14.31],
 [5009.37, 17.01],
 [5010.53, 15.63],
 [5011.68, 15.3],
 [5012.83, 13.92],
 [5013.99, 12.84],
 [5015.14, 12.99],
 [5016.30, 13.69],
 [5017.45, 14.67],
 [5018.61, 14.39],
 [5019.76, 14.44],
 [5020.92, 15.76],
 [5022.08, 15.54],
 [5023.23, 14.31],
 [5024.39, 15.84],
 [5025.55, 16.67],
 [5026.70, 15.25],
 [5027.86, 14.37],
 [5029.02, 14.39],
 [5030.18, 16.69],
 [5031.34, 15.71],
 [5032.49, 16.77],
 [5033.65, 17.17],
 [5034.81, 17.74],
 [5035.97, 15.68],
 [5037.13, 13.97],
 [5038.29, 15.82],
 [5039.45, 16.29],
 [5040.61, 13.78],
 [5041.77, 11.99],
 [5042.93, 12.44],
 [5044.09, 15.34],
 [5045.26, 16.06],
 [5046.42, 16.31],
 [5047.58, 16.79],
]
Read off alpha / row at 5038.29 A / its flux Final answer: 15.82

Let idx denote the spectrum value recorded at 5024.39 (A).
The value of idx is 15.84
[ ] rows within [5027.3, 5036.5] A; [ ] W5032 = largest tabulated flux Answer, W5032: 17.74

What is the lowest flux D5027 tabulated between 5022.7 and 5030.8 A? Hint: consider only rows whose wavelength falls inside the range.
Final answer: 14.31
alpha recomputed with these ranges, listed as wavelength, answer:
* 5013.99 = 12.84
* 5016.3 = 13.69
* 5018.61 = 14.39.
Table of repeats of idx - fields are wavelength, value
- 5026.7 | 15.25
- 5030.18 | 16.69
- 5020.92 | 15.76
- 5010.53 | 15.63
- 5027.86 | 14.37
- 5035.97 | 15.68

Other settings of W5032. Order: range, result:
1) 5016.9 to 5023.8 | 15.76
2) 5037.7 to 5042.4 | 16.29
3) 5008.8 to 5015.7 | 17.01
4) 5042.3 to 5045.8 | 16.06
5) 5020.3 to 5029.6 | 16.67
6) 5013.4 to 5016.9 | 13.69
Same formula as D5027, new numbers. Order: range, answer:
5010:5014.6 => 12.84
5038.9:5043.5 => 11.99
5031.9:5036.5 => 15.68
